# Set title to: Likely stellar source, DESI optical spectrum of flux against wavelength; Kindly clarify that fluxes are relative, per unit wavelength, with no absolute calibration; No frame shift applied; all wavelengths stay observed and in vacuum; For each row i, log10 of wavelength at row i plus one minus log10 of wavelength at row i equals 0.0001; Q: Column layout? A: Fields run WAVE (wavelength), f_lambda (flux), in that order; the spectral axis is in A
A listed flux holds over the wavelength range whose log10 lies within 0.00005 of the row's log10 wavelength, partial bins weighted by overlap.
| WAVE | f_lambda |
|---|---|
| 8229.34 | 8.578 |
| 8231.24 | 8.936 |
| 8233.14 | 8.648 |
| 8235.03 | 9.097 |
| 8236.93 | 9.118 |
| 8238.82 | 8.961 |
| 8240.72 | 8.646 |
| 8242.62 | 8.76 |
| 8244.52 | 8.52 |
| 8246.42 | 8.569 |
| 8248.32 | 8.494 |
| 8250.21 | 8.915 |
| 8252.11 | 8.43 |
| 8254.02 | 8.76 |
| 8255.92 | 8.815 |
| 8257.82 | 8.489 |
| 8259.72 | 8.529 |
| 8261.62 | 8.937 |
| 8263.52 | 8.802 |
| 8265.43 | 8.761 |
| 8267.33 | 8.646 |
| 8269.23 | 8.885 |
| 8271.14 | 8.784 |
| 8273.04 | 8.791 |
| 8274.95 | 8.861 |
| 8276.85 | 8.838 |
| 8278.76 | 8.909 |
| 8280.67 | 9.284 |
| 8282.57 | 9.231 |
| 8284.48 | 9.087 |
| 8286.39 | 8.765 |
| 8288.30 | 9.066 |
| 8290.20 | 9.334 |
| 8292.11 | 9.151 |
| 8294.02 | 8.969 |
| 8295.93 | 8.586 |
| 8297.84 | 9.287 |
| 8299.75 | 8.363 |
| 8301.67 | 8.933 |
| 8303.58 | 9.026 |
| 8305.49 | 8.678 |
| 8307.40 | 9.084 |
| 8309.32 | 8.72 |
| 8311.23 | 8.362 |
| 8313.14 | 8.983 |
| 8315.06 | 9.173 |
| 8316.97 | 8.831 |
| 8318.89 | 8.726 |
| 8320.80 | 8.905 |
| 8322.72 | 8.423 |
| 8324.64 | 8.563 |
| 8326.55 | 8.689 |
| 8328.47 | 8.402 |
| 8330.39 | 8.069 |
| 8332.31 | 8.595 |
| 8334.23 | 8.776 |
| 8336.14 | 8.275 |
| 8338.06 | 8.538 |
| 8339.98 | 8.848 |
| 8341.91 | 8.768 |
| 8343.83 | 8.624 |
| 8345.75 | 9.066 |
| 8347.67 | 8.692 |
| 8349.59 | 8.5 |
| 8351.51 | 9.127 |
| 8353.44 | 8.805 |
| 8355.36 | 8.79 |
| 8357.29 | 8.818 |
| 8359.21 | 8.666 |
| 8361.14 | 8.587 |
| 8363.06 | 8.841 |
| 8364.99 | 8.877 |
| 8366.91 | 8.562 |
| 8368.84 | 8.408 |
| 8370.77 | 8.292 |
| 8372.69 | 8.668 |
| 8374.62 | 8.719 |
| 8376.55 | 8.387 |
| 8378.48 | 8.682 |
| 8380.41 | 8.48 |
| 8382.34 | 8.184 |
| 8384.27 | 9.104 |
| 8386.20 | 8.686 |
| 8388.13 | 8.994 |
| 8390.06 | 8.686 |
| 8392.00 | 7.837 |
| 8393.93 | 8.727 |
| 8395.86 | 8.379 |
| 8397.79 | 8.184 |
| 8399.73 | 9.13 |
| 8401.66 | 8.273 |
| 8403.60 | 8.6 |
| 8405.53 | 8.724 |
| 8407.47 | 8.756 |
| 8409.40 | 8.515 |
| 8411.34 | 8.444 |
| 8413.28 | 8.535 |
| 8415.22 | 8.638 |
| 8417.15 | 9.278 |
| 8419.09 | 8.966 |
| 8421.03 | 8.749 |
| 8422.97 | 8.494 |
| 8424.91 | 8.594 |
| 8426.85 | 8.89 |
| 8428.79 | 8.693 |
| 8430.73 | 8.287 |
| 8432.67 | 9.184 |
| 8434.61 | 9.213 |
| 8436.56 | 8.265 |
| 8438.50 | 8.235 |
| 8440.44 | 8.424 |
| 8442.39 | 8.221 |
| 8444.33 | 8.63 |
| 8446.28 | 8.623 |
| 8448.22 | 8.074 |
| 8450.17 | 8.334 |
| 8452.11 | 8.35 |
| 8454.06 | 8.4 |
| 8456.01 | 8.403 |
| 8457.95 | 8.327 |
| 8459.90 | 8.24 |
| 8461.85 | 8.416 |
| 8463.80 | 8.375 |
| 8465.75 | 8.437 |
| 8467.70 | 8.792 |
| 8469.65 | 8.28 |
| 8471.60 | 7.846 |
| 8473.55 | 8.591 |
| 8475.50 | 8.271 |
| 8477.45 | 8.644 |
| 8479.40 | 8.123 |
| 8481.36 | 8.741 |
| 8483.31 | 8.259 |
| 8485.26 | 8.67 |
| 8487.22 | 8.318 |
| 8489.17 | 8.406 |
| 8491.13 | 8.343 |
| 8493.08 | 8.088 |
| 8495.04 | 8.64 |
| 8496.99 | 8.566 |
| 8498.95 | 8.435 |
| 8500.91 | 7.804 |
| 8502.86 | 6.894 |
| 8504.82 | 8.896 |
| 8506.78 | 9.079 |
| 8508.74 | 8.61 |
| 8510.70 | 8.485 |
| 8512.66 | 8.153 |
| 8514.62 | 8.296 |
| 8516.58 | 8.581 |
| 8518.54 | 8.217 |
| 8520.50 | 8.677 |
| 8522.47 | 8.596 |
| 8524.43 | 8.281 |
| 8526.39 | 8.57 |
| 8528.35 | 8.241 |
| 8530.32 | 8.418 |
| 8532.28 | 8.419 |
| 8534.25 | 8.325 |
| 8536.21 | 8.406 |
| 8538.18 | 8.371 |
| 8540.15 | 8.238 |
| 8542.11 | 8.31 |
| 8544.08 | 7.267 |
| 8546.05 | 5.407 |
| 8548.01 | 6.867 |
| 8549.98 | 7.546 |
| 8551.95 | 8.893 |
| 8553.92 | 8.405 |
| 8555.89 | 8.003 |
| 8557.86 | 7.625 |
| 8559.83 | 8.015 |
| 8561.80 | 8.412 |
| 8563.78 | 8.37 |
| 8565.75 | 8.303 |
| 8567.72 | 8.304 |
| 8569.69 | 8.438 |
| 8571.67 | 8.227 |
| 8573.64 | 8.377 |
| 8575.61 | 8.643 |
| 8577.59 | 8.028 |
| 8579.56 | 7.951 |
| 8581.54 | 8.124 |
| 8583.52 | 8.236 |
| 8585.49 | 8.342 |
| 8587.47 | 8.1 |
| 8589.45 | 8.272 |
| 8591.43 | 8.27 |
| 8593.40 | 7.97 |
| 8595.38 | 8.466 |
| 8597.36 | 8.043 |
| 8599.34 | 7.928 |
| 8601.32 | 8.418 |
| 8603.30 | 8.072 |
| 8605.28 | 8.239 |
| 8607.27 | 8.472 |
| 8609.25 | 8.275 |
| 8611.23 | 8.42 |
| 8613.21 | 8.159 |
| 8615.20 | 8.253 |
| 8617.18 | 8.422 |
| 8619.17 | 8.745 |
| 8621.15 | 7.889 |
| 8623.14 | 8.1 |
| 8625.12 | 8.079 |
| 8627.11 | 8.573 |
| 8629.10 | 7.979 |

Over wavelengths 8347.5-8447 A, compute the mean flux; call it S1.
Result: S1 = 8.63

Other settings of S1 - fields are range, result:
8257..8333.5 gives 8.81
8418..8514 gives 8.44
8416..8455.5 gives 8.59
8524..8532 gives 8.39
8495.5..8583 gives 8.19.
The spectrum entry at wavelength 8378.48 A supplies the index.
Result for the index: 8.682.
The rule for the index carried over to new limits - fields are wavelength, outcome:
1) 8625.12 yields 8.079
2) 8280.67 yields 9.284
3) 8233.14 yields 8.648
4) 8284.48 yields 9.087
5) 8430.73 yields 8.287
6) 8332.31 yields 8.595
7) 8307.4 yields 9.084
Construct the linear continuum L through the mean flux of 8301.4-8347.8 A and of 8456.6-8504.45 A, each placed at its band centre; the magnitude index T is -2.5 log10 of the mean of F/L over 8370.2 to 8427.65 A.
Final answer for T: -0.01 mag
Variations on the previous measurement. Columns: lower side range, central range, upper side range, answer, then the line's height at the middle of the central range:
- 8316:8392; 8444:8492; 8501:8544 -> 0.007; 8.45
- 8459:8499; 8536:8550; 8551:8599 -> 0.109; 8.29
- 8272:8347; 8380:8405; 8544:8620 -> 0.004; 8.6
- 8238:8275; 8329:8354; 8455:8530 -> -0.008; 8.59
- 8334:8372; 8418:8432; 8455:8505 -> -0.025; 8.49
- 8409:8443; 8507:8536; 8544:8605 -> -0.022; 8.27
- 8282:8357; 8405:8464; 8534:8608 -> -0.011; 8.47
